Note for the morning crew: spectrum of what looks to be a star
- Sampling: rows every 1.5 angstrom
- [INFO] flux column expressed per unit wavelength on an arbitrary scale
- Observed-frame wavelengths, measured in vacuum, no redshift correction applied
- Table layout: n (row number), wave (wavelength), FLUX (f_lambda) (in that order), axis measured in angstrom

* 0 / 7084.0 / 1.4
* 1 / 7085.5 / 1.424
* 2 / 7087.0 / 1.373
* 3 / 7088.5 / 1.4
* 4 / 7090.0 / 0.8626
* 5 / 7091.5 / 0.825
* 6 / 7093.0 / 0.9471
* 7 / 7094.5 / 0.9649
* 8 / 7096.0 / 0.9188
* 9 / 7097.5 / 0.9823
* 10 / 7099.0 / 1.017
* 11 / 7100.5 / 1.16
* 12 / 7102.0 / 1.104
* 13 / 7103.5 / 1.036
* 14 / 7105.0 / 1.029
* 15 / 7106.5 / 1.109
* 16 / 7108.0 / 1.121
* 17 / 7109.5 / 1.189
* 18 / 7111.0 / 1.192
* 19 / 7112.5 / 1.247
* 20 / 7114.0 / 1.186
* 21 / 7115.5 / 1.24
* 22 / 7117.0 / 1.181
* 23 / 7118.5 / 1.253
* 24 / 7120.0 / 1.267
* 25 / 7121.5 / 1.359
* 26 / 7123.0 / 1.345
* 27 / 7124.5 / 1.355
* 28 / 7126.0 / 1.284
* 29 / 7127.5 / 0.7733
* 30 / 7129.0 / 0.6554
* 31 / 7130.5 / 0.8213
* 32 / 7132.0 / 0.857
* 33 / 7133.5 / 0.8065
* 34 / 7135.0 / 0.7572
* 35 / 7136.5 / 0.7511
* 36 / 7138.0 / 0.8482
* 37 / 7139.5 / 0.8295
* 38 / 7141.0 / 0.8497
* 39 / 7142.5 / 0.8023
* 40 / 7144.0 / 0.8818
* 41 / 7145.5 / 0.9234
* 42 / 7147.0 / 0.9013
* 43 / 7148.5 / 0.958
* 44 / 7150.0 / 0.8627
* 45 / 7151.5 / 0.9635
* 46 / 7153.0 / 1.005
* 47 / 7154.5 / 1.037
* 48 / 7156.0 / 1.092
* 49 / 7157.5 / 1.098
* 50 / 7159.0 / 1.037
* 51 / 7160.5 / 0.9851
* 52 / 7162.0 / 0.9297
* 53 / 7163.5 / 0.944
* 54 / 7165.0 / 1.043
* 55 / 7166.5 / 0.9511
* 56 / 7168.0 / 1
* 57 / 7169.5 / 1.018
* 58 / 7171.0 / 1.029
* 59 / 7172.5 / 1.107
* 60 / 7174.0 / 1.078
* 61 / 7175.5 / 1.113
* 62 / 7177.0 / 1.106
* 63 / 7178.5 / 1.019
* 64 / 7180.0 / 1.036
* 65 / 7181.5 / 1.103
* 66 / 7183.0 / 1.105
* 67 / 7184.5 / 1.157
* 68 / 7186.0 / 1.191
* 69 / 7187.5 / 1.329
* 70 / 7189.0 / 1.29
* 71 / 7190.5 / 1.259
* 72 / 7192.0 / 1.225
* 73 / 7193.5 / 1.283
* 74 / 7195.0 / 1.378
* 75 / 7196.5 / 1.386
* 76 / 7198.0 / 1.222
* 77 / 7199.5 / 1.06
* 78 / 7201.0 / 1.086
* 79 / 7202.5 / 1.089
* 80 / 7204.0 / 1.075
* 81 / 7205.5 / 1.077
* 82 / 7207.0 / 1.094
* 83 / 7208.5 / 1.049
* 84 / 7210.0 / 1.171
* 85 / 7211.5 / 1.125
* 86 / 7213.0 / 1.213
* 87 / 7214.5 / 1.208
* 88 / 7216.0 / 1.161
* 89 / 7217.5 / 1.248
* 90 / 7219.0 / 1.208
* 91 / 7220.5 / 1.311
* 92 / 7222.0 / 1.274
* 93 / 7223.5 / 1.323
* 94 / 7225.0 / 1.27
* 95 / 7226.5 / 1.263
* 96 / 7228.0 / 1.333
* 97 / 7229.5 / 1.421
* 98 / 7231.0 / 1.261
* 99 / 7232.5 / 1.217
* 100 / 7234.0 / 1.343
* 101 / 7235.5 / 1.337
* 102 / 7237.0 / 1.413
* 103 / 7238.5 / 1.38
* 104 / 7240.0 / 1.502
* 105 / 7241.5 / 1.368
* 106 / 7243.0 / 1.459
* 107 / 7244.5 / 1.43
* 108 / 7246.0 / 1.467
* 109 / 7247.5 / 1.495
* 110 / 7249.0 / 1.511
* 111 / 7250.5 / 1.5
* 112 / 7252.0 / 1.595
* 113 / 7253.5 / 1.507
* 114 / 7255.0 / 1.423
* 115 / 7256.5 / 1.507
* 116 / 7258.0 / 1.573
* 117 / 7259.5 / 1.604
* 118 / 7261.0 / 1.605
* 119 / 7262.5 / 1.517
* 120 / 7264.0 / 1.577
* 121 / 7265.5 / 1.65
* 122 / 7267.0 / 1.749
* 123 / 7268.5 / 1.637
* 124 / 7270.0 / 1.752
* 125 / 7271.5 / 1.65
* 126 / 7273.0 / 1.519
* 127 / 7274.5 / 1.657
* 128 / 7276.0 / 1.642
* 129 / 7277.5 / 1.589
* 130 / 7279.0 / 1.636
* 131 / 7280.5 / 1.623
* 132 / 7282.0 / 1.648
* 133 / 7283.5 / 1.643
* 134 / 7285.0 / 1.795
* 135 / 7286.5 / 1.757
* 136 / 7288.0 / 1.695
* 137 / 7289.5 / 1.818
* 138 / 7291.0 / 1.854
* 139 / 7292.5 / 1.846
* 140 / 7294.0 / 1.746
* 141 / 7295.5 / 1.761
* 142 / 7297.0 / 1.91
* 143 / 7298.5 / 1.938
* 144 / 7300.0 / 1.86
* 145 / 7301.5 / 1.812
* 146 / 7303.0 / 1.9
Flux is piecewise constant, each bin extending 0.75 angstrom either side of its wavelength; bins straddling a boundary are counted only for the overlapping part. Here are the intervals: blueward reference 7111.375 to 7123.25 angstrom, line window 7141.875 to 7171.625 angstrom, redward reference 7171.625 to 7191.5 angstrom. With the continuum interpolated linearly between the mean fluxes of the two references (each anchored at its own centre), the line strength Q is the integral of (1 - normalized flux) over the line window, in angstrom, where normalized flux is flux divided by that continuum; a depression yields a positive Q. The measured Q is 5.35 angstrom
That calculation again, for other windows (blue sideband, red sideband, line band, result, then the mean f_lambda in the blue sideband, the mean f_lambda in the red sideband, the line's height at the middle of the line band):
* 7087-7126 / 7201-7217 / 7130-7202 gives 6.3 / 1.14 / 1.13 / 1.13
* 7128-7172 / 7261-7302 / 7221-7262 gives 1.4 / 0.919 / 1.71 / 1.47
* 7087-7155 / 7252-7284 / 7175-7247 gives 7.3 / 1.02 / 1.6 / 1.38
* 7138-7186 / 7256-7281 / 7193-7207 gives 0.5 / 1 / 1.62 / 1.22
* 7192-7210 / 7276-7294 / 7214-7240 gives 0.7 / 1.17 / 1.72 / 1.34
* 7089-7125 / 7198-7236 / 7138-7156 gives 3.7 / 1.12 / 1.21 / 1.15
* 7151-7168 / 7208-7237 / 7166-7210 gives -0.7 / 1.01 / 1.26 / 1.12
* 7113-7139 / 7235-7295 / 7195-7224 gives 4.1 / 1.04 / 1.59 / 1.37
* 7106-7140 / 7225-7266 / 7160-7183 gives 3.5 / 1.06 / 1.45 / 1.22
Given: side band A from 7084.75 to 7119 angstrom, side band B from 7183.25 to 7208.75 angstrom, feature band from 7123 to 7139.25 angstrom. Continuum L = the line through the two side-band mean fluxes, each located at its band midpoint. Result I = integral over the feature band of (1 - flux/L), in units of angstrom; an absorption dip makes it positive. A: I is 3.3 angstrom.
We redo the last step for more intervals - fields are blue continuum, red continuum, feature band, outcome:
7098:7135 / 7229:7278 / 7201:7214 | 2.5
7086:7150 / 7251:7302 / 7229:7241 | 1.2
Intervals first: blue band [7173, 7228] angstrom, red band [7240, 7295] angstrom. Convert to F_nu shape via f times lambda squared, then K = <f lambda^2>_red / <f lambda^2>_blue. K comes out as 1.39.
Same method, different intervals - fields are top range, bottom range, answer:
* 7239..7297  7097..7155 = 1.64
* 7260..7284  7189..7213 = 1.41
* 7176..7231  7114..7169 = 1.23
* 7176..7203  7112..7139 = 1.15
